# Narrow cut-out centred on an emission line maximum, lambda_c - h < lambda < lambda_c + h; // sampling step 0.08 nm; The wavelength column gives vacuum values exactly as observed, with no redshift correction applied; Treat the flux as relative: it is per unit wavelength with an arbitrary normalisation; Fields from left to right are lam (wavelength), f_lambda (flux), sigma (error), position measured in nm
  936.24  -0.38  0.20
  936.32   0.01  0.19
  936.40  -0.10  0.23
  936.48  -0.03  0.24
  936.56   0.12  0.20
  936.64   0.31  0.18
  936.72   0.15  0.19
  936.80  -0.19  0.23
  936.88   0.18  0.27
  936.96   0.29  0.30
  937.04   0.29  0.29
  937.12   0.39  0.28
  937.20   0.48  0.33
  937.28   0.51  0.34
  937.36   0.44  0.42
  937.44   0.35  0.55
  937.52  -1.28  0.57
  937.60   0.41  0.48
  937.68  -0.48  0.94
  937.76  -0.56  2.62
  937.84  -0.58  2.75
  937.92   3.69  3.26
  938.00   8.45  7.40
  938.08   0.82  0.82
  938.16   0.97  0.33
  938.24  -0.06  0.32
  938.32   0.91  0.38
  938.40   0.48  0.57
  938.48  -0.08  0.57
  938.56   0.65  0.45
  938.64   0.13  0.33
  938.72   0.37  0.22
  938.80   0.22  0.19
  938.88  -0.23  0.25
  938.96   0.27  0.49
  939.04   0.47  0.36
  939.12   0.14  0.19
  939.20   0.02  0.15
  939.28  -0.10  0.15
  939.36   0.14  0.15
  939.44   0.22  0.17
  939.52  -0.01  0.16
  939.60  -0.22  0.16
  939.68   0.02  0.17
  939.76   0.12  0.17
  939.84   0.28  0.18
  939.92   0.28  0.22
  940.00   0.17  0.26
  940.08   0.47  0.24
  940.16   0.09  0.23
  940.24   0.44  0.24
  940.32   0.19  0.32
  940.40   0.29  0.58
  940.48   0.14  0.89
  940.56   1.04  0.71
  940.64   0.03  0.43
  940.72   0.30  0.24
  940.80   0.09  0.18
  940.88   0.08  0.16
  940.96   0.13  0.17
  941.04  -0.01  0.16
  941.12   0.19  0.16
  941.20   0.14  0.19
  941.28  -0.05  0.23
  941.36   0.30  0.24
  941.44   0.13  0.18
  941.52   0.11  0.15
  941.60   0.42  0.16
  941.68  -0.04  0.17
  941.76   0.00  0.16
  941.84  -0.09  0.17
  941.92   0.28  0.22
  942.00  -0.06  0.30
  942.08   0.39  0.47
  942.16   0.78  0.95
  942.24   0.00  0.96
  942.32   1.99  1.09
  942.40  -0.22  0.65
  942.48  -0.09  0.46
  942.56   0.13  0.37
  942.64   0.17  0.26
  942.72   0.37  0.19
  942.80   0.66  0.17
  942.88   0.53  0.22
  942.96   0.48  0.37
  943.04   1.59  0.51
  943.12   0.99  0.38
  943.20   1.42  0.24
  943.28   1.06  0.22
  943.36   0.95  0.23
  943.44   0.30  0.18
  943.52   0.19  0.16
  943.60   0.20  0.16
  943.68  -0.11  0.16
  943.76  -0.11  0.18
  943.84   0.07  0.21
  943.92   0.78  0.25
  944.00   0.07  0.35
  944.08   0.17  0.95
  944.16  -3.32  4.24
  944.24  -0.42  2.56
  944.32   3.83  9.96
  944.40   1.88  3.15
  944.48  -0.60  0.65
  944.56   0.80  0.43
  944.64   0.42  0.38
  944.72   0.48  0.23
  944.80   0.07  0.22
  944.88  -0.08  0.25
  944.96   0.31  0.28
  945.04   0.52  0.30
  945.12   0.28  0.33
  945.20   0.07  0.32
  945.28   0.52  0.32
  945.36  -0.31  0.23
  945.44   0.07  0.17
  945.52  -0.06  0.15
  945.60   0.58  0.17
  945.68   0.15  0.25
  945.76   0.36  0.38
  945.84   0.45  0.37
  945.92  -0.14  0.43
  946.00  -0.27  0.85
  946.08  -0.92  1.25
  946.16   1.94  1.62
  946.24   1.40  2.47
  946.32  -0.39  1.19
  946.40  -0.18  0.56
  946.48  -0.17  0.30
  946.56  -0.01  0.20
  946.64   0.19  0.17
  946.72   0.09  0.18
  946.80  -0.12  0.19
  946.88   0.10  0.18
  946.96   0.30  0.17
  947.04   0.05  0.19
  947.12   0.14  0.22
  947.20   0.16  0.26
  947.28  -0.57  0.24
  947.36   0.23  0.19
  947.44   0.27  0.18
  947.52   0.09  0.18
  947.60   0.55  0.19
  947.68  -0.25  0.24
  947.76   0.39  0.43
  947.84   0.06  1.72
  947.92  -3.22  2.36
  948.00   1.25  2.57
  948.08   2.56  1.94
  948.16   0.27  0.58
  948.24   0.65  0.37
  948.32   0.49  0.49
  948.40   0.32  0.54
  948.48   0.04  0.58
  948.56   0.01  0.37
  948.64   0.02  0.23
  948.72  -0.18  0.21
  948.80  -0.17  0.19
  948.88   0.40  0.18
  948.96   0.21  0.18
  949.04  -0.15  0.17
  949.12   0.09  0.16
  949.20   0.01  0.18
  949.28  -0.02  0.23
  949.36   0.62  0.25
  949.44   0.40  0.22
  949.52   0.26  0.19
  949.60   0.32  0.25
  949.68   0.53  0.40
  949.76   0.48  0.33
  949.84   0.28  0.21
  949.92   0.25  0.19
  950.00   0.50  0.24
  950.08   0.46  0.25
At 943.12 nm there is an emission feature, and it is H-beta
